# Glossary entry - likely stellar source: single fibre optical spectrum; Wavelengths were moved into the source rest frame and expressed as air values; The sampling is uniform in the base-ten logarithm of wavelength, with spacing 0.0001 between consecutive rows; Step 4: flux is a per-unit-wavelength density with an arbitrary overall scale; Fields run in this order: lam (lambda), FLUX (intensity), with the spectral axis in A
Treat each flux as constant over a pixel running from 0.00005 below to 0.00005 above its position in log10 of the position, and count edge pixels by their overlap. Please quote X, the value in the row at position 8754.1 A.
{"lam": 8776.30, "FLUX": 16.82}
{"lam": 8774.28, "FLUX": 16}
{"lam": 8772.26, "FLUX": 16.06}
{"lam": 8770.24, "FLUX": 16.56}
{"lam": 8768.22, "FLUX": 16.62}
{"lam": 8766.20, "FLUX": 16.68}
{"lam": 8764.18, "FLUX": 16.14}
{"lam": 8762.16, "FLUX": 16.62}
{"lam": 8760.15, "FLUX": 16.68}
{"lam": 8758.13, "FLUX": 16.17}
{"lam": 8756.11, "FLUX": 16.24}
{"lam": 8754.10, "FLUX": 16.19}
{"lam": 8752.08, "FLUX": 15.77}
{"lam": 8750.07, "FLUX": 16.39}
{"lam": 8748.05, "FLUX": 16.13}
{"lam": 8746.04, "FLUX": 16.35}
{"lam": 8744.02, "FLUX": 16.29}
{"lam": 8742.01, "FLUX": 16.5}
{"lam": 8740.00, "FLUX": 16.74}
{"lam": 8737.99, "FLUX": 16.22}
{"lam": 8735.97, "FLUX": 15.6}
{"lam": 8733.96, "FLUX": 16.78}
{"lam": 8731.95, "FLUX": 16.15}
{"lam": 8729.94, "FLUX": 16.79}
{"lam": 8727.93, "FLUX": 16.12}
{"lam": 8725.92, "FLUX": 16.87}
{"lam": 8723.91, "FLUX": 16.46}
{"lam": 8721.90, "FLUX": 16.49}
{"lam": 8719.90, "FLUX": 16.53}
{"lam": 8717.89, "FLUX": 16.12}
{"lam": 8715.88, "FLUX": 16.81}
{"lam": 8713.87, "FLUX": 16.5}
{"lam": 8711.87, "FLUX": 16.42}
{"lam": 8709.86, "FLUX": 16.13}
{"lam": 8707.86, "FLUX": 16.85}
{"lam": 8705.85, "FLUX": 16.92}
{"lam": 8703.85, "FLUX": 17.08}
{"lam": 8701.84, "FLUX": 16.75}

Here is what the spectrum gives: 16.19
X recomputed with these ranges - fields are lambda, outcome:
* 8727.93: 16.12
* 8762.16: 16.62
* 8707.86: 16.85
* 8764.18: 16.14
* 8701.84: 16.75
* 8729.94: 16.79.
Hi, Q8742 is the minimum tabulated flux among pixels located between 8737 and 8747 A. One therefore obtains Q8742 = 16.22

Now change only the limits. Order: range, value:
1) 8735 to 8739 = 15.6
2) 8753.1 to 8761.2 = 16.17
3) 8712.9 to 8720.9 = 16.12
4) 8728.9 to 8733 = 16.15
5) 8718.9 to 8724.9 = 16.46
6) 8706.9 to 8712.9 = 16.13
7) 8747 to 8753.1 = 15.77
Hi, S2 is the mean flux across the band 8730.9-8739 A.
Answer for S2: 16.2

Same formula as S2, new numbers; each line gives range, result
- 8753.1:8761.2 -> 16.3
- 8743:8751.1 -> 16.3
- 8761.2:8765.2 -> 16.4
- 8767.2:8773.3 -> 16.4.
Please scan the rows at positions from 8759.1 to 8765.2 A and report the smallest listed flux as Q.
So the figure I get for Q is 16.14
